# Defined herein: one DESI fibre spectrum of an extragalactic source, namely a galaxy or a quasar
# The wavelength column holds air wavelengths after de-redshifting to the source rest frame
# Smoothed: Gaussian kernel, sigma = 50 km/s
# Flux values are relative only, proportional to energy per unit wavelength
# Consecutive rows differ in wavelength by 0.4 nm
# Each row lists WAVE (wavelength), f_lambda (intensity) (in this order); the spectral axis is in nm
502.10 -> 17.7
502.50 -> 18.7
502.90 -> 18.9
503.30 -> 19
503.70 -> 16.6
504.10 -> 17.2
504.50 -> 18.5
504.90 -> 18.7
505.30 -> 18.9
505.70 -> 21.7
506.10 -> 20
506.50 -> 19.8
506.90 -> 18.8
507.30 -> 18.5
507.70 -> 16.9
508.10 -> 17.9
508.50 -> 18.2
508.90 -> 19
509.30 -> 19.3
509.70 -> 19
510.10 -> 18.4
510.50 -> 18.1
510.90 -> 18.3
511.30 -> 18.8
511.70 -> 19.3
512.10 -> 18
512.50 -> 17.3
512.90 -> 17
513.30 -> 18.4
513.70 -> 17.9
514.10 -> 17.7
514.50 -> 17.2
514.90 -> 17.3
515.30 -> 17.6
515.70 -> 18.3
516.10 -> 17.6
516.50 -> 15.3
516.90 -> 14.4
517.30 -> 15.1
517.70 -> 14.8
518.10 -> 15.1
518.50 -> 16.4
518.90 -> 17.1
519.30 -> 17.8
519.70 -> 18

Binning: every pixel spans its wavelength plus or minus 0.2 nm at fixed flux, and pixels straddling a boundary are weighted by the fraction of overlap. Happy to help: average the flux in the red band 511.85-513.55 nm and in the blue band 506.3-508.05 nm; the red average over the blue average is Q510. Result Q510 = 0.96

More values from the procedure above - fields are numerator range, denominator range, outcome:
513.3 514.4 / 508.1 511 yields 0.96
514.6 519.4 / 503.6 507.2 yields 0.86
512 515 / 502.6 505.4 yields 0.96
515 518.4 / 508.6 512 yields 0.86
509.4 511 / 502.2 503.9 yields 1.01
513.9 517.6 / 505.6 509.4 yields 0.88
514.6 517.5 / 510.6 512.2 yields 0.89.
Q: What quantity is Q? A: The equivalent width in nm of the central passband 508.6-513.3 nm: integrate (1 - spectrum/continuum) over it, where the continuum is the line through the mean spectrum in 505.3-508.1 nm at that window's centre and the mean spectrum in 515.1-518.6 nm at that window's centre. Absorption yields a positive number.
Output -0.143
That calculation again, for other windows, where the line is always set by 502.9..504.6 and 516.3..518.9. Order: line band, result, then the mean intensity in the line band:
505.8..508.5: -0.23 nm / 18.7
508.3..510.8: -0.27 nm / 18.7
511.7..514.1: -0.24 nm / 17.8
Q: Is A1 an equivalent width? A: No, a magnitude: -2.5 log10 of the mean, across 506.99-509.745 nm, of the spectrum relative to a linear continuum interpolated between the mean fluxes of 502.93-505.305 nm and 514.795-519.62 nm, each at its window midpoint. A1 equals -0.048 mag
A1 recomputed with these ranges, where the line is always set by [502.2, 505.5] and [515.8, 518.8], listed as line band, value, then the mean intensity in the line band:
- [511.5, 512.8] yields -0.09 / 18.1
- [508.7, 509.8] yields -0.11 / 19.1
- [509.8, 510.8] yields -0.08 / 18.3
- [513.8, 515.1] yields -0.08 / 17.4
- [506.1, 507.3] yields -0.09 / 19.3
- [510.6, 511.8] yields -0.11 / 18.7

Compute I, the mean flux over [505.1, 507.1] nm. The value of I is 19.8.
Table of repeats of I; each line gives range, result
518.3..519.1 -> 16.8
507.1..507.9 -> 17.7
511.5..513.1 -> 17.9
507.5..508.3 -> 17.4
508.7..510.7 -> 18.8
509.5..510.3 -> 18.7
